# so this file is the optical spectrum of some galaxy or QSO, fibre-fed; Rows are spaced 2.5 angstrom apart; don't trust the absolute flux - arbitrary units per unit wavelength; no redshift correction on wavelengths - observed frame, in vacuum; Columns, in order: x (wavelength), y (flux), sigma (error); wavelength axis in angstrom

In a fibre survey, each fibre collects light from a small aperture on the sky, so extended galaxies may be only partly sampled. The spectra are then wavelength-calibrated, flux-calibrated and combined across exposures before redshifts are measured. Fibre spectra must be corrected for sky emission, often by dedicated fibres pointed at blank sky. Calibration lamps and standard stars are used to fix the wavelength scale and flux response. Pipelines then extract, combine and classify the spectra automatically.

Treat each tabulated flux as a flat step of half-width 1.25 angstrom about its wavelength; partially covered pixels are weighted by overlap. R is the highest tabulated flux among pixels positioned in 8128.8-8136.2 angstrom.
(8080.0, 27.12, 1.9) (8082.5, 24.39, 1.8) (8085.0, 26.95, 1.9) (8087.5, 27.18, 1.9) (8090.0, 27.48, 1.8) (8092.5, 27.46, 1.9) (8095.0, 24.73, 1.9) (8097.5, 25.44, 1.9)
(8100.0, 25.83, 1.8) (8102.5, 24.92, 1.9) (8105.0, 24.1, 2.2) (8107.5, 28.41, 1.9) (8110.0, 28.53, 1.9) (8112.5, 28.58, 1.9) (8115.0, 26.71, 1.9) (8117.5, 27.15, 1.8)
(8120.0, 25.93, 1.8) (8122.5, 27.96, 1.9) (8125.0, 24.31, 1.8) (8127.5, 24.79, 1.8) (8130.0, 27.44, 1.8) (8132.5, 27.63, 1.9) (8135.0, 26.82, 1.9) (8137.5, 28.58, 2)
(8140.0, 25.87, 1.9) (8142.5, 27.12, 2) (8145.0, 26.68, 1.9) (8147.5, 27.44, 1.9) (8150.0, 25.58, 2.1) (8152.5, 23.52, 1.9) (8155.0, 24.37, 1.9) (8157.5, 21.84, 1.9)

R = 27.63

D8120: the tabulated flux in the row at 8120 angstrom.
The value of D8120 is 25.93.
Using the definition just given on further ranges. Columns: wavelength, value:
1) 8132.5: 27.63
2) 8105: 24.1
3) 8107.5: 28.41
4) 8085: 26.95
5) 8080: 27.12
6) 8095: 24.73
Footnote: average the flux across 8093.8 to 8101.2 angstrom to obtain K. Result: 25.3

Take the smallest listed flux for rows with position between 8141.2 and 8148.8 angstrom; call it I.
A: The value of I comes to 26.68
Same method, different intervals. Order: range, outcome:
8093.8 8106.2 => 24.1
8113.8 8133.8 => 24.31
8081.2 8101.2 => 24.39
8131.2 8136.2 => 26.82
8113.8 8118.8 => 26.71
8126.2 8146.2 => 24.79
